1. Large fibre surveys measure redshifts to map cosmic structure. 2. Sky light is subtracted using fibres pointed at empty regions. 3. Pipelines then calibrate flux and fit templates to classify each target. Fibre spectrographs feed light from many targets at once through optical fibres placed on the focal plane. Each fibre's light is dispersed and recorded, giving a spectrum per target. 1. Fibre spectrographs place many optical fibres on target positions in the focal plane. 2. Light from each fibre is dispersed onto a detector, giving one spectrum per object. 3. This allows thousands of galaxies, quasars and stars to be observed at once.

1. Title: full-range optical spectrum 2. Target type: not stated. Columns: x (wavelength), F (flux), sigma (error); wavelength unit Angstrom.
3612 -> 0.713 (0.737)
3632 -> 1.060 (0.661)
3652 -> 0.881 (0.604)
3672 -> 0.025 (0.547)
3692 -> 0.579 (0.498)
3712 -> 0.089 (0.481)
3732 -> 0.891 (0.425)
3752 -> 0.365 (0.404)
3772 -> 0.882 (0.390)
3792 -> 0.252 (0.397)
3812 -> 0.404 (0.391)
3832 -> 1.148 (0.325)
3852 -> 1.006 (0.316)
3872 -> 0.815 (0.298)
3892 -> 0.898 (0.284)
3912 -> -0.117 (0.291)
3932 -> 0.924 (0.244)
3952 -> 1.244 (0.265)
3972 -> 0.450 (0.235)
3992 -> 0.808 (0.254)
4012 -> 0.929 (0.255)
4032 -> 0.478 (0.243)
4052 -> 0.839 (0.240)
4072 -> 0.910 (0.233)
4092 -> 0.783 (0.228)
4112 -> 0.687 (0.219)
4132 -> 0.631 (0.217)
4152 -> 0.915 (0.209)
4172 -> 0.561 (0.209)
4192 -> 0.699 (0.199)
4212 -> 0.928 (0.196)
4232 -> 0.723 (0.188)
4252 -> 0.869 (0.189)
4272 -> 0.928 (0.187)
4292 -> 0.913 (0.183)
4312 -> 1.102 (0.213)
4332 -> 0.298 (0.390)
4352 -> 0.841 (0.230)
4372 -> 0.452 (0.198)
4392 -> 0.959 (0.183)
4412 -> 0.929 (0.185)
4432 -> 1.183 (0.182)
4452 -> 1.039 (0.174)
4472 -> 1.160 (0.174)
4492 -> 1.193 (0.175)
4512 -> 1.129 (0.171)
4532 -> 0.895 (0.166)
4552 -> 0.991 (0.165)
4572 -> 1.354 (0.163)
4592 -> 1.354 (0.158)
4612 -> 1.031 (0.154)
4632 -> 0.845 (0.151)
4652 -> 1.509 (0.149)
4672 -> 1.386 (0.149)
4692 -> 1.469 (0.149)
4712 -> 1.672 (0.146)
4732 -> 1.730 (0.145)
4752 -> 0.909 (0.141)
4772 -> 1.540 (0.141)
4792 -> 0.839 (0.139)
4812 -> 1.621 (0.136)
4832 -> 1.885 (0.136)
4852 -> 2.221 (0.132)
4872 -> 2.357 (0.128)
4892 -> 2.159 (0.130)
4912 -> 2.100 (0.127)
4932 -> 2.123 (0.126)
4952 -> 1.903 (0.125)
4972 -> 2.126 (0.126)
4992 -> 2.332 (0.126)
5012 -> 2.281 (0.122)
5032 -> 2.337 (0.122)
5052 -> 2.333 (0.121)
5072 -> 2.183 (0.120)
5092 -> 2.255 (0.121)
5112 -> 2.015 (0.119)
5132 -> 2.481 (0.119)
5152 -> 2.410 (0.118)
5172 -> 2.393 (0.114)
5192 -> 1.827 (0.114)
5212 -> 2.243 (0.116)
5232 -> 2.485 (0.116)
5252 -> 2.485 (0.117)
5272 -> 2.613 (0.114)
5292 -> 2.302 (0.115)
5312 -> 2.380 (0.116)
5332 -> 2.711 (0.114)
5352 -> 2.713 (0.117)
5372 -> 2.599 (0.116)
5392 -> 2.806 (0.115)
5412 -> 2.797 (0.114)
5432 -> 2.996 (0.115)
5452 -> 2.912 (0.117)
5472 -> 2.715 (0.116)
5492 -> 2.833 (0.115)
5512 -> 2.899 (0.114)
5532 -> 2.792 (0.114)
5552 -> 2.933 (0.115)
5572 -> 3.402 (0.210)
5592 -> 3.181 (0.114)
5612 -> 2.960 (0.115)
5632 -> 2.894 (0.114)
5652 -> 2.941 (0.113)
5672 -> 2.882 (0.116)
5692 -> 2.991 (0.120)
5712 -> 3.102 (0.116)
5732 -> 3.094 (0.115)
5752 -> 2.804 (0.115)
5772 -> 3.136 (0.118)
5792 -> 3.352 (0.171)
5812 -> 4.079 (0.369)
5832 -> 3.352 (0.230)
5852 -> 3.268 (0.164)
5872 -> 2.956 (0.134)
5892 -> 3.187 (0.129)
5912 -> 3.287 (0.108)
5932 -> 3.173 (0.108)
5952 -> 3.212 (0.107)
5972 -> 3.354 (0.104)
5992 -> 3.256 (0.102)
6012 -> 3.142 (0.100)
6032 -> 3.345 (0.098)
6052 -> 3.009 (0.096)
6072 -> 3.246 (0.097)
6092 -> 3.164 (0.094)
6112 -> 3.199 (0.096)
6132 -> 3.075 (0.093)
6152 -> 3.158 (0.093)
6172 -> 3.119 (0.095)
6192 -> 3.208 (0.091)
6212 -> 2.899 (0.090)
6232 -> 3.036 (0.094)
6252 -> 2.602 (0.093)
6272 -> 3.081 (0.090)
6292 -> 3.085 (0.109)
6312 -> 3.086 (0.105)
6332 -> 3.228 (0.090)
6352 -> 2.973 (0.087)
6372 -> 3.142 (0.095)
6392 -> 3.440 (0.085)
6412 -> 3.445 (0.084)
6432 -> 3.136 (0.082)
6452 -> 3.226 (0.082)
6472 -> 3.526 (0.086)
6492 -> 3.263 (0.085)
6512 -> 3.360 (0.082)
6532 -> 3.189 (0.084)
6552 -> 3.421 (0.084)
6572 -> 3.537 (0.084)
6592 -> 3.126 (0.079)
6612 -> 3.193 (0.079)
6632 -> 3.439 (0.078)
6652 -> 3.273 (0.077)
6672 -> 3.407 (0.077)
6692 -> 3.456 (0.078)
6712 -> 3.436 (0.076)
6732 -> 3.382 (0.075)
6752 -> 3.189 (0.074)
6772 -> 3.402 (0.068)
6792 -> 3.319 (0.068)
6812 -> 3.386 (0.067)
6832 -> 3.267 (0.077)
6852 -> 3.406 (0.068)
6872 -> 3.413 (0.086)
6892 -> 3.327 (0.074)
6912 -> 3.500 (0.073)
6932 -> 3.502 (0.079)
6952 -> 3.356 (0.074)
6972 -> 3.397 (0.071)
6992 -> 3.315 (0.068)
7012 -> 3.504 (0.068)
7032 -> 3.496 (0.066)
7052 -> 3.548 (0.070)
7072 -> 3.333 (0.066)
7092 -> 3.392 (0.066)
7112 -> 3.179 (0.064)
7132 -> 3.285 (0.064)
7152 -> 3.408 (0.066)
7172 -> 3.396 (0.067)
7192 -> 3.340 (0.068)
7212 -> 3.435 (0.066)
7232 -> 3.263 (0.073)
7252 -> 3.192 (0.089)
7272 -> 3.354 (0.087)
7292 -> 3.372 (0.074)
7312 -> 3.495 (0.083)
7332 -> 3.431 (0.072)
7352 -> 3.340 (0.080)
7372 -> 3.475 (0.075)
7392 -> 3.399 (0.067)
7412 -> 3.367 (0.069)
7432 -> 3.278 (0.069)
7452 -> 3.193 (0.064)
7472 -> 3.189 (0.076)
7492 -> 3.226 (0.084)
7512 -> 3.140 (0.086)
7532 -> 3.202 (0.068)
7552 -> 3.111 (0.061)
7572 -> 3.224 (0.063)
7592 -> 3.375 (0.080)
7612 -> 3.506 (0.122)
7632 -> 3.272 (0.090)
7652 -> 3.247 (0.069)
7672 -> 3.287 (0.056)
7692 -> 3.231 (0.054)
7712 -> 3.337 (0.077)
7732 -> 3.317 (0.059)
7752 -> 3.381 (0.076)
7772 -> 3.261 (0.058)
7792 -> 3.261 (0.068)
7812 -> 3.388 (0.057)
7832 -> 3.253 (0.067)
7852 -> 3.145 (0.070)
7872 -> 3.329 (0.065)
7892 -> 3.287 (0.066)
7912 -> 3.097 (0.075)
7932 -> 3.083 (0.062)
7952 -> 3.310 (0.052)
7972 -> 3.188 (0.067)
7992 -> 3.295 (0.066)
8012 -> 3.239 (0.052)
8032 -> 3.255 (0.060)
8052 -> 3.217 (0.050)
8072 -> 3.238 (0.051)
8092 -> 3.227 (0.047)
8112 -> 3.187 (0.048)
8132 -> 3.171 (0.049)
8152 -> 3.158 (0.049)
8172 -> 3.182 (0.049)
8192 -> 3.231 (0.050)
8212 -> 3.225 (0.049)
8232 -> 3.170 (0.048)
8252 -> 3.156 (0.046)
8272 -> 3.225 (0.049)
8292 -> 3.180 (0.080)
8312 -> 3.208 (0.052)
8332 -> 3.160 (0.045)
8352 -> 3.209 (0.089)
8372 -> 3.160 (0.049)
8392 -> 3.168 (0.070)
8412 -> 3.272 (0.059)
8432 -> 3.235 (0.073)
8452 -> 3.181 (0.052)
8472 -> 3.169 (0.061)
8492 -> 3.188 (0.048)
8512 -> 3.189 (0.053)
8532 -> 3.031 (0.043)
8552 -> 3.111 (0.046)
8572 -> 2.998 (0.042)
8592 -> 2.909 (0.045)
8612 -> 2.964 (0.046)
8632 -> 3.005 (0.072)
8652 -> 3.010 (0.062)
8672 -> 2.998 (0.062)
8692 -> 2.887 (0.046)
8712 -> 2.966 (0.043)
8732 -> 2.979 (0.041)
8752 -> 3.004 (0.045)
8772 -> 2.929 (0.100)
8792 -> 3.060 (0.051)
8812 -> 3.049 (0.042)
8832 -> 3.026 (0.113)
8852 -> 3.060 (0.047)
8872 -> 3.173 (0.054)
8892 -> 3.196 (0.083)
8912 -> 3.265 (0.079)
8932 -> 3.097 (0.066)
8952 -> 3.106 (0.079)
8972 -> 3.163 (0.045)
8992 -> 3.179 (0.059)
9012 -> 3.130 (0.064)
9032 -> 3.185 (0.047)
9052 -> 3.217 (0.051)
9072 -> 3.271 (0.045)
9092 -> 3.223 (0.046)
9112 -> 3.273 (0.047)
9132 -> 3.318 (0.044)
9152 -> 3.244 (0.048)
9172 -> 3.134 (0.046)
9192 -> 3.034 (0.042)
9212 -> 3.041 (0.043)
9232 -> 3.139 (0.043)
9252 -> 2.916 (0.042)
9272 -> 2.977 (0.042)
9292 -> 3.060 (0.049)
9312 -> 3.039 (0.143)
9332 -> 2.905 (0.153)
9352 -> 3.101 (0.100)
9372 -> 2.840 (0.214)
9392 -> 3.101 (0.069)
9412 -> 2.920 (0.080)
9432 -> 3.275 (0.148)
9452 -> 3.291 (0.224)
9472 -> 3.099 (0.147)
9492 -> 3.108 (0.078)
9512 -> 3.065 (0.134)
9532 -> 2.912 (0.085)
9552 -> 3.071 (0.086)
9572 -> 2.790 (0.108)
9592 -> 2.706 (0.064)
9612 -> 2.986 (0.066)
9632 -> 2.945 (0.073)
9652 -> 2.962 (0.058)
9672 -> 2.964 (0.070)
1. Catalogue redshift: 0.21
